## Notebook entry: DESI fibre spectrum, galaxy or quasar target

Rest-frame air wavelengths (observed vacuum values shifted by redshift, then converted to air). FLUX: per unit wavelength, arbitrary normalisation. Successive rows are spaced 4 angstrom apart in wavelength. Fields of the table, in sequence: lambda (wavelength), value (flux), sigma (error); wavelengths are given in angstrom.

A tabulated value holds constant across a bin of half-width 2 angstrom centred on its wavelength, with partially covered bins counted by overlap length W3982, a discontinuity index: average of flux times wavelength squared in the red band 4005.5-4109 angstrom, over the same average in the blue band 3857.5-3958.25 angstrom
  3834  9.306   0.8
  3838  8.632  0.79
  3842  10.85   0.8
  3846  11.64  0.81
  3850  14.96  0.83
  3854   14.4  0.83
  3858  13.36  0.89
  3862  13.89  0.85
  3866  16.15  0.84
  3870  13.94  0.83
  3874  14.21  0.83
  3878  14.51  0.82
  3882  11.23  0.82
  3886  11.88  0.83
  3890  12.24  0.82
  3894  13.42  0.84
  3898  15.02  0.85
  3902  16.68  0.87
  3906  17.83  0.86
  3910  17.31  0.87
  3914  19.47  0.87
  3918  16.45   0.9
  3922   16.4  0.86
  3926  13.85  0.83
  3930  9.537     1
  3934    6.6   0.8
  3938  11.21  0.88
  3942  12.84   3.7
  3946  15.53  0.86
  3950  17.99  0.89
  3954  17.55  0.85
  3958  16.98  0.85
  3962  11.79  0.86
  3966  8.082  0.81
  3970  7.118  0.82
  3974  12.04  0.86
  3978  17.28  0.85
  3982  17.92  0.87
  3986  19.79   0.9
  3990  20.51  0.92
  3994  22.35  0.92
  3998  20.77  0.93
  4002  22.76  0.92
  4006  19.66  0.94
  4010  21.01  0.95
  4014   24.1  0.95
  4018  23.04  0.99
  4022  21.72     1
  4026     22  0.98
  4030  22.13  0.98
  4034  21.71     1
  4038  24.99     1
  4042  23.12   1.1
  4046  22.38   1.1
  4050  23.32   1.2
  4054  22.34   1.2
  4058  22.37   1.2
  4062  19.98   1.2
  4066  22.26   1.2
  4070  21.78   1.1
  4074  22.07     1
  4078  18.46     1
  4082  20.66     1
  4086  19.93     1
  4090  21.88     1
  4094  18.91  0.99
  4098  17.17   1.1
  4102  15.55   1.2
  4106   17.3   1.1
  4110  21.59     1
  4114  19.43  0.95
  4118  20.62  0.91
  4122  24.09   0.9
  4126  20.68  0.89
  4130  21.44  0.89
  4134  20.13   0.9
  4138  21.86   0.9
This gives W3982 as 1.58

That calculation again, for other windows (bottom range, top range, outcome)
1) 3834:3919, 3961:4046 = 1.47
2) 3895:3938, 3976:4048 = 1.54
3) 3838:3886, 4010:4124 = 1.77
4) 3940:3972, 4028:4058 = 1.77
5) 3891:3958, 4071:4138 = 1.48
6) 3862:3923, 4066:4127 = 1.48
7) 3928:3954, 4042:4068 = 1.85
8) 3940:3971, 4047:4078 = 1.68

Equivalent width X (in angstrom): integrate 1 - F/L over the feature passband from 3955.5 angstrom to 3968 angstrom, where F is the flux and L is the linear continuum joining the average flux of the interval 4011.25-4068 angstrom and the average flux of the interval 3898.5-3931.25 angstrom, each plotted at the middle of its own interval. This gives 4.0 angstrom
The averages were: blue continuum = 16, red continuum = 22.5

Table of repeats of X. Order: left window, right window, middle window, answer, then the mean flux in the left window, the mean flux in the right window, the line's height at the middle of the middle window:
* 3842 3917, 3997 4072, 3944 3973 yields 7.6 angstrom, 14.5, 22.2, 18.4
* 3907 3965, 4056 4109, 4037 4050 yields -3.5 angstrom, 14.5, 19.9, 18.5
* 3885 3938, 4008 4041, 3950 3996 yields 7.8 angstrom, 14.3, 22.6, 18.8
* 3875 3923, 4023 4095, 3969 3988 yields 3.3 angstrom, 15.2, 21.7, 18.4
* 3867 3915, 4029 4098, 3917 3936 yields 4.4 angstrom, 14.7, 21.5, 16.1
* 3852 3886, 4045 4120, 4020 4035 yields -2.6 angstrom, 13.8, 20.4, 18.7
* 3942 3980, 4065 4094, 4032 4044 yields -3.2 angstrom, 13.8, 20.8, 18.3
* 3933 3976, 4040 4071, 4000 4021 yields -4.8 angstrom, 12.7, 22.2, 18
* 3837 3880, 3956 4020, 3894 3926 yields -3.0 angstrom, 13.4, 17.8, 15.2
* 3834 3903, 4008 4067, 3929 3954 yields 6.5 angstrom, 13.2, 22.4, 17.2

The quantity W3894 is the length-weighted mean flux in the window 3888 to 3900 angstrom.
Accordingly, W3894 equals 13.6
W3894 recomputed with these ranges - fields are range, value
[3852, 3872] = 14.3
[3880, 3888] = 11.6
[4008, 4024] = 22.5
